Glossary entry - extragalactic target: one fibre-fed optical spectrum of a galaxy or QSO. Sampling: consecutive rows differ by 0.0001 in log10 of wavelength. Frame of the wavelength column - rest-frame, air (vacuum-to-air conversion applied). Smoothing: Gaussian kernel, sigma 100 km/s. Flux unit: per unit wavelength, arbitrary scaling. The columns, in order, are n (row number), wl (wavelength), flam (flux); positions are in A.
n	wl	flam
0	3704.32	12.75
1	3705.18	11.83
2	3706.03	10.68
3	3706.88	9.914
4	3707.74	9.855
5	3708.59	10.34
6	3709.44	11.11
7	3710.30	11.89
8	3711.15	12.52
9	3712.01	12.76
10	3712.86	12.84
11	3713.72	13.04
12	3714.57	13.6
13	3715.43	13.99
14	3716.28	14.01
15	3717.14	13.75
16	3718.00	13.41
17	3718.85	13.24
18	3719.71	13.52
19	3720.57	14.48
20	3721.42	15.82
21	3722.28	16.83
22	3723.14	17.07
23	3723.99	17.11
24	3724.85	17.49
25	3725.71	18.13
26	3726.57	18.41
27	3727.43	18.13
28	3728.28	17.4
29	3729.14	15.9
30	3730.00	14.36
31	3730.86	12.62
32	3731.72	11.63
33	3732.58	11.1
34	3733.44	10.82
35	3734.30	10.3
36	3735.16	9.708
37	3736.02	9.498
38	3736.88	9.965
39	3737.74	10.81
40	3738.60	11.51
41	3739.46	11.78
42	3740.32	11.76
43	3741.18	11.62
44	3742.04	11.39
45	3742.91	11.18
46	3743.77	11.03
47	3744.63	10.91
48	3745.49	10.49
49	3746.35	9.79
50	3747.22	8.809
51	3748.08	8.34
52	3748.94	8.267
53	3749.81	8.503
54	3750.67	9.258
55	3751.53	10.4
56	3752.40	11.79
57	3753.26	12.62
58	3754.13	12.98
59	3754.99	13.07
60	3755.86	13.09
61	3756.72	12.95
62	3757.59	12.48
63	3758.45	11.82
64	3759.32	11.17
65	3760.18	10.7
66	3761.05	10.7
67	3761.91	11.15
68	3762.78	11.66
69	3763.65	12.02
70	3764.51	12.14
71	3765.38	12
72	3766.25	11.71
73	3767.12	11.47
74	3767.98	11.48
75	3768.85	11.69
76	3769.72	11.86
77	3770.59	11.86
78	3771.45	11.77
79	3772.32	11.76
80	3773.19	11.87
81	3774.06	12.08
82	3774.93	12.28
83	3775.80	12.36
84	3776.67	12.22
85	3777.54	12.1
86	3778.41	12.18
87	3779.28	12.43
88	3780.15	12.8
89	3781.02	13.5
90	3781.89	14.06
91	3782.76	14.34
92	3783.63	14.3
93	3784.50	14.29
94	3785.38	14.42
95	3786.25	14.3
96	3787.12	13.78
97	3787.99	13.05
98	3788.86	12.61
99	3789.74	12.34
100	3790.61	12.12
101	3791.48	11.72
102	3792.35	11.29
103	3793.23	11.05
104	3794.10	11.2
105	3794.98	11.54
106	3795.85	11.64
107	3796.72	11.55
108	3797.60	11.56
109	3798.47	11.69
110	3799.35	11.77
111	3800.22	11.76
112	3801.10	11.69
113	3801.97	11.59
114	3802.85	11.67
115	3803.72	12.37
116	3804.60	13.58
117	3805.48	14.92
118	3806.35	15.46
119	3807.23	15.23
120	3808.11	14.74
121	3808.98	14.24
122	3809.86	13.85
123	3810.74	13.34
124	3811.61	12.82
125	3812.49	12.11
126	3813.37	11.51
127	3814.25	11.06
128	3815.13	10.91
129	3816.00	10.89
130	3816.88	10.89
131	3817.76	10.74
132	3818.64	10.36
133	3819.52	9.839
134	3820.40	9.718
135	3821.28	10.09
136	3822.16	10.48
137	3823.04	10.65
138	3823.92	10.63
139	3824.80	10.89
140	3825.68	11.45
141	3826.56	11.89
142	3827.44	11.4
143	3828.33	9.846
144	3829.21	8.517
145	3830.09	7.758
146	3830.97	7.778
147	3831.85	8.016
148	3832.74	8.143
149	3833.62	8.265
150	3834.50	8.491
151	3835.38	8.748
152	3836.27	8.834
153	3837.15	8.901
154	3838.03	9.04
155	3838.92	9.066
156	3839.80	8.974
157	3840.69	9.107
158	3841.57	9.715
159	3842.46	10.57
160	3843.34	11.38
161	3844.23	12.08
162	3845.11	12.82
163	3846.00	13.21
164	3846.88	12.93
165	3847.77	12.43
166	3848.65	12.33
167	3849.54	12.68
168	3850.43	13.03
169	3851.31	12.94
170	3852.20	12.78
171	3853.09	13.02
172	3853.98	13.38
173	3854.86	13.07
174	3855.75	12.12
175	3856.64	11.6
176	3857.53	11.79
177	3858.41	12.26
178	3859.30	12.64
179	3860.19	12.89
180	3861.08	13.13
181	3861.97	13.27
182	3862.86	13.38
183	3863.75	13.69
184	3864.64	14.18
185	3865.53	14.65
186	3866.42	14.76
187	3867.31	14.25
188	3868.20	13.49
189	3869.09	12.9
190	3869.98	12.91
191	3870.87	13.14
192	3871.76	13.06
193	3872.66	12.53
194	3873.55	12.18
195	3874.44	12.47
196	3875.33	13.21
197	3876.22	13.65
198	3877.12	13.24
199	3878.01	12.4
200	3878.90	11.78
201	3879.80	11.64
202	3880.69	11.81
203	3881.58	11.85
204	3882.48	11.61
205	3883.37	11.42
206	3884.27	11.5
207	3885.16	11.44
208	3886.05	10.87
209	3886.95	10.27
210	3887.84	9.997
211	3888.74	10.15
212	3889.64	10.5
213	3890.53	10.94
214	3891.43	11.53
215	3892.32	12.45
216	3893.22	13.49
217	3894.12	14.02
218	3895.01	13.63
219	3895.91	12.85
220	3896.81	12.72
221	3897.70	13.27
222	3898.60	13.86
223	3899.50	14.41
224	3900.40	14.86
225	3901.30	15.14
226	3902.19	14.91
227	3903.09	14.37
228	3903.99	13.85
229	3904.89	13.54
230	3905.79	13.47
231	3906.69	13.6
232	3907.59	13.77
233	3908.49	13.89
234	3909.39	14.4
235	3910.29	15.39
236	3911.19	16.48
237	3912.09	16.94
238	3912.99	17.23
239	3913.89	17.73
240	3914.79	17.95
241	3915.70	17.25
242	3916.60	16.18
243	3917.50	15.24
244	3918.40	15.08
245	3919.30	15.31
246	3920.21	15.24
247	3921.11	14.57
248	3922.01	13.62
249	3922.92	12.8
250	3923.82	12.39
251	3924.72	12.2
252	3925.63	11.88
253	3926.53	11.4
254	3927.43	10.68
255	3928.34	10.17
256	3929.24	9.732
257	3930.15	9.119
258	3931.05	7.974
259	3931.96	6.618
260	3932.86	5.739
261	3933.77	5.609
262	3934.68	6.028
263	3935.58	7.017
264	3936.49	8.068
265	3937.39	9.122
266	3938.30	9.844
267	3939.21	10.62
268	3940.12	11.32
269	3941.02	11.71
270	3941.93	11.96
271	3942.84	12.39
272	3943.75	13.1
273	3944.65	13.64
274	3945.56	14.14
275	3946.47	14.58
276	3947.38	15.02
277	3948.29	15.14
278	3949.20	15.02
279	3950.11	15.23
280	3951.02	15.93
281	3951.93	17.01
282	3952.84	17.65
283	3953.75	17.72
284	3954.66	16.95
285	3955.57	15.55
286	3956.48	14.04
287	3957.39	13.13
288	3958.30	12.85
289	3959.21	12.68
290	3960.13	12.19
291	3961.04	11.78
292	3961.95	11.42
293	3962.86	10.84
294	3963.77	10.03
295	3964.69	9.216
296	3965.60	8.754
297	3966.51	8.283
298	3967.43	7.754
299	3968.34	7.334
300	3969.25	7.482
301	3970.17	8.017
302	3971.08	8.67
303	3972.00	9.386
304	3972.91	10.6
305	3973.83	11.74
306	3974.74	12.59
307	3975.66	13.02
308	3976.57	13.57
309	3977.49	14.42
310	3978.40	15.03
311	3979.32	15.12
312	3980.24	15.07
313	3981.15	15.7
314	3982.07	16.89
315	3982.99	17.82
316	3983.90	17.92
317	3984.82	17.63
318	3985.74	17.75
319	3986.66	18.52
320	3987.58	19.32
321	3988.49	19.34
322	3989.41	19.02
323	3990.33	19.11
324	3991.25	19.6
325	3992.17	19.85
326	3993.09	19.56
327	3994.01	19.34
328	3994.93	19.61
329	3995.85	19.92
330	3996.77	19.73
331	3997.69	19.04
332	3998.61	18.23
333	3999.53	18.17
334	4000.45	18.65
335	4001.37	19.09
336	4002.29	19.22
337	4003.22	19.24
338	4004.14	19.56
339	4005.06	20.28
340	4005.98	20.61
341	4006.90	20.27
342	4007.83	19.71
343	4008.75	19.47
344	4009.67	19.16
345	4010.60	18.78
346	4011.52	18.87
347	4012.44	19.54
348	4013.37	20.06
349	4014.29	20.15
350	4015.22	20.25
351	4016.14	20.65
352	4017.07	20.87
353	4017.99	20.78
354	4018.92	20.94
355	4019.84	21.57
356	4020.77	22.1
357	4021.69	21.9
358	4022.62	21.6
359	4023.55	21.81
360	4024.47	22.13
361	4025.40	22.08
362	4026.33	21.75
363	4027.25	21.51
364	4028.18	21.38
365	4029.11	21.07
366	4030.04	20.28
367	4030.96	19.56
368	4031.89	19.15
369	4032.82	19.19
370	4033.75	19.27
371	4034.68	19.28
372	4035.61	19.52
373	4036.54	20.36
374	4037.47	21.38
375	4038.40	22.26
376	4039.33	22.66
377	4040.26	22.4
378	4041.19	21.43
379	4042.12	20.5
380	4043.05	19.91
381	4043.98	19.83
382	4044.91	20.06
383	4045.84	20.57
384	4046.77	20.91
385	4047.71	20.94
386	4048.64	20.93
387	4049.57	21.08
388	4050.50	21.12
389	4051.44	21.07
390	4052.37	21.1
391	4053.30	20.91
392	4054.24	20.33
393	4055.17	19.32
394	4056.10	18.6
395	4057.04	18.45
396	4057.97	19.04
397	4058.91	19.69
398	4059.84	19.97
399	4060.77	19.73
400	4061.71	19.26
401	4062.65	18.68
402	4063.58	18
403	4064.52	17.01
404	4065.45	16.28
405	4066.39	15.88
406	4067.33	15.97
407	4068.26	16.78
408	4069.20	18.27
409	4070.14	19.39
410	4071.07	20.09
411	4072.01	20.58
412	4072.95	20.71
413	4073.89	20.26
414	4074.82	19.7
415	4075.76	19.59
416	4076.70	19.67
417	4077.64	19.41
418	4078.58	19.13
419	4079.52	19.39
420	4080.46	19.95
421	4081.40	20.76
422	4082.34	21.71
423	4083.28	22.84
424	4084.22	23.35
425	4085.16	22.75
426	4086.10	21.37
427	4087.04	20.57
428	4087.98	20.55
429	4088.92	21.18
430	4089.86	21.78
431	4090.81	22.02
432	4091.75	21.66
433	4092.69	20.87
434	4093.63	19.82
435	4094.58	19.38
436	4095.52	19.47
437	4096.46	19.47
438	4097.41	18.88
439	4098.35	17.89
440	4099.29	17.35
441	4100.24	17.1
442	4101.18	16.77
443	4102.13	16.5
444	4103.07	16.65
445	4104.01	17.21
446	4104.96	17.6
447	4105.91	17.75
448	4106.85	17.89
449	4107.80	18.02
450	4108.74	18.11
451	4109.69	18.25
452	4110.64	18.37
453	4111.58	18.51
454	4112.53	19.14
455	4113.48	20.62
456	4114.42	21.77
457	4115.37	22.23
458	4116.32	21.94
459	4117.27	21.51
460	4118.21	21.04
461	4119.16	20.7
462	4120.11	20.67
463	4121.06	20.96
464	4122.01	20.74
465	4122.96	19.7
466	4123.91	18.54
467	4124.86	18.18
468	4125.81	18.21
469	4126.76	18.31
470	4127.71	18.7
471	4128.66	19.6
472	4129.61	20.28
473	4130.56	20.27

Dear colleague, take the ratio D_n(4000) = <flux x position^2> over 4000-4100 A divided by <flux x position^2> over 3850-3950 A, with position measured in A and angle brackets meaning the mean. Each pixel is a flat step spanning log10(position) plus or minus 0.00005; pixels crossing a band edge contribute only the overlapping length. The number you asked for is 1.7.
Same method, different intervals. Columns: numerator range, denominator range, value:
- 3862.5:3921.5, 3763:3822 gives 1.16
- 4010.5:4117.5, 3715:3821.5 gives 1.87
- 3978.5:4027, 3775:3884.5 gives 1.78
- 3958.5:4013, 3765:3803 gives 1.43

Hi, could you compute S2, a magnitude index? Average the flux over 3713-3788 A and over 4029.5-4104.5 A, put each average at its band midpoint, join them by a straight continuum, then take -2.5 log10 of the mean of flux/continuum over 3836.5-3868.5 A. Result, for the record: 0.21 mag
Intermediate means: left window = 12.6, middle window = 12.2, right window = 19.8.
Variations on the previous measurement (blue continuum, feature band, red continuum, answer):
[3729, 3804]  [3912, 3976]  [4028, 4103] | 0.33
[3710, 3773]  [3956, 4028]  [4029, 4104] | 0.09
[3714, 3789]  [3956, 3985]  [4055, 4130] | 0.36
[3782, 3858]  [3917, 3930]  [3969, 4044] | 0.21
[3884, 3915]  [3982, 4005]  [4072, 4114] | -0.15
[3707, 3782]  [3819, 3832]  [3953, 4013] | 0.33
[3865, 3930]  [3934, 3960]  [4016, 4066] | 0.21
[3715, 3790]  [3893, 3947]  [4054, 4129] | 0.24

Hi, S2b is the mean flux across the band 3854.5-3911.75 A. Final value 13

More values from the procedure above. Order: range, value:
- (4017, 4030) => 21.5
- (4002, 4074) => 20.1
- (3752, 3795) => 12.3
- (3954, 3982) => 11.9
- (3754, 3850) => 11.6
